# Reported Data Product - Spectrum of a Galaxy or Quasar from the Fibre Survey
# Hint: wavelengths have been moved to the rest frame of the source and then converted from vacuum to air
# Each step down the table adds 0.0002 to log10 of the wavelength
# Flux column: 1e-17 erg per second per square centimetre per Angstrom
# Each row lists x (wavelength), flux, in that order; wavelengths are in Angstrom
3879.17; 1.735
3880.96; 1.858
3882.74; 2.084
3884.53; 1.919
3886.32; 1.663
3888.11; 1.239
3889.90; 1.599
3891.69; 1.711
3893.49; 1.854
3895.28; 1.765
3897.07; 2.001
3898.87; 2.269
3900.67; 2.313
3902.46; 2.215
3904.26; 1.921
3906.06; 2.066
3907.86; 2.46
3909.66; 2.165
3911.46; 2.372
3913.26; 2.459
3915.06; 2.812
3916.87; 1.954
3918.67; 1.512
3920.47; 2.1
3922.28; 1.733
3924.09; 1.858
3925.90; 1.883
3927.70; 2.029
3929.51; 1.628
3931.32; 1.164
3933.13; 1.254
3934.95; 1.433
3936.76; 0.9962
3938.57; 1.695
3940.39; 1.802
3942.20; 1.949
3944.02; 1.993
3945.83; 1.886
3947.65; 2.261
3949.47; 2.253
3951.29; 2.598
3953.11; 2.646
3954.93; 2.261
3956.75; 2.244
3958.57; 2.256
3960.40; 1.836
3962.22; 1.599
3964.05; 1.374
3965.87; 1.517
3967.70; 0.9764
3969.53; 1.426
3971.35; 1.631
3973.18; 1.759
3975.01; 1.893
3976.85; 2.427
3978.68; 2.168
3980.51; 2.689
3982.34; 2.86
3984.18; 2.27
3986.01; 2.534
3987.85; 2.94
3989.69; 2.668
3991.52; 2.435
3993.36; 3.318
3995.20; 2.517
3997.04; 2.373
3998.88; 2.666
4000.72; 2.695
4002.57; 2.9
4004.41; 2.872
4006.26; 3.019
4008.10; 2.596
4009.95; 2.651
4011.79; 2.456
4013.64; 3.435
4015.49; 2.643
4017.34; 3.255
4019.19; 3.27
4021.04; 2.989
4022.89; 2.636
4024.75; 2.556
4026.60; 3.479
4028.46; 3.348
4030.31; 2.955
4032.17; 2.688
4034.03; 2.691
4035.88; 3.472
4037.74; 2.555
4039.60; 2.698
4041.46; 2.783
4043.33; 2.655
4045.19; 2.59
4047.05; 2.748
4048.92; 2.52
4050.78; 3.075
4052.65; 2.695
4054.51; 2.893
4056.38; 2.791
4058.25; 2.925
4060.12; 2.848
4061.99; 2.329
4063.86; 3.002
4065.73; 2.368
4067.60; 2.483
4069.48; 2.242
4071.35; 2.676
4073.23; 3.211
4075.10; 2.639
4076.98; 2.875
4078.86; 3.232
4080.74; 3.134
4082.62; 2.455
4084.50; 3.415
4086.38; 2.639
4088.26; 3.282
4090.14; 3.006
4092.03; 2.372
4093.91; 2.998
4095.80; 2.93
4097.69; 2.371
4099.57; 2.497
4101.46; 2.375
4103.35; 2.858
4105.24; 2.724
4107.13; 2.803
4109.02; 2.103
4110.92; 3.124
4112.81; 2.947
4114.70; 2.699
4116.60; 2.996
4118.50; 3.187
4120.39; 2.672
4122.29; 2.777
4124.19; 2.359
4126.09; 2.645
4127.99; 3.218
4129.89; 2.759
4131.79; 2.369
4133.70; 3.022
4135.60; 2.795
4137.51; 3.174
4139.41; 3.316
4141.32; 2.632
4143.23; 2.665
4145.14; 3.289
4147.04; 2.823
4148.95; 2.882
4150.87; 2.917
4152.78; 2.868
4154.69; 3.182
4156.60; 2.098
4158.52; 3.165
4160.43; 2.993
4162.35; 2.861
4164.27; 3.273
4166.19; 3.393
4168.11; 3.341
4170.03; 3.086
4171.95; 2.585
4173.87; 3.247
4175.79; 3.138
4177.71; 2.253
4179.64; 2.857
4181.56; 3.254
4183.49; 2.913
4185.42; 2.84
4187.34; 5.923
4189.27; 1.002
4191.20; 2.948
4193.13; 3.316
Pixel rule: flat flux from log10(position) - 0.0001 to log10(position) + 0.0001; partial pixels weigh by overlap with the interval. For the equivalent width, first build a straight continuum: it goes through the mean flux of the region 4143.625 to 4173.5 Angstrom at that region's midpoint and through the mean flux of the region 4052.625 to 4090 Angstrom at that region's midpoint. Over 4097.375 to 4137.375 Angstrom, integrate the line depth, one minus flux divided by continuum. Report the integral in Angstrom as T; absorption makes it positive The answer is 2.21 Angstrom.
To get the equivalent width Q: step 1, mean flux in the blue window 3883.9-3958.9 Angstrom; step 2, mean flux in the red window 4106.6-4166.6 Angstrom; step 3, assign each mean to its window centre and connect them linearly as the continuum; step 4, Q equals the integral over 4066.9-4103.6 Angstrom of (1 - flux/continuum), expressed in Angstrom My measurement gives -1.8 Angstrom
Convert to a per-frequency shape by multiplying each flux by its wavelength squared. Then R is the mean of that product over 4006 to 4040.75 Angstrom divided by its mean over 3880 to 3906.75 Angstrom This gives 1.6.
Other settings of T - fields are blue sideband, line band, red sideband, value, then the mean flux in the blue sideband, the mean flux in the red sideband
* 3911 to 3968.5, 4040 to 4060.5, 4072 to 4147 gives -2.2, 1.88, 2.83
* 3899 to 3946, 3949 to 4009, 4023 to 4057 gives 1.5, 1.92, 2.84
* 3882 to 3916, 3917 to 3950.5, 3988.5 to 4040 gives 7.9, 2.05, 2.85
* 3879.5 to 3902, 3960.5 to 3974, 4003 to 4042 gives 5.4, 1.86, 2.91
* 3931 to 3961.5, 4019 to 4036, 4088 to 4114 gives -4.6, 1.93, 2.73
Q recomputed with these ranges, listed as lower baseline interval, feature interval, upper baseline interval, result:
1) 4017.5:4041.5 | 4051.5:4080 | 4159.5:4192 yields 2.1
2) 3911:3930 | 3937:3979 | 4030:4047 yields 6.5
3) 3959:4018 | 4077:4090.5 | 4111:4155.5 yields -1.5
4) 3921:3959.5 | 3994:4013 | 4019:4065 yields -1.6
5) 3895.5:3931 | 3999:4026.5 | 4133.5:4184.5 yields -4.9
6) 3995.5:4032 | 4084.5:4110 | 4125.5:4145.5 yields 1.5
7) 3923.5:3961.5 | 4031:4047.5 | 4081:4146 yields -2.4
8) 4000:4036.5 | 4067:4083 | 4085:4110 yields -0.1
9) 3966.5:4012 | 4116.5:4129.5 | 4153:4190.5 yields 0.2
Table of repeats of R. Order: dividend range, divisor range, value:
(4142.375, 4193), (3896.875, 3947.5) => 1.76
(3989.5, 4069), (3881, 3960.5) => 1.51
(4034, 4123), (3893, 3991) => 1.48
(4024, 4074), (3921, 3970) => 1.63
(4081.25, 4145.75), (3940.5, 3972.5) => 1.58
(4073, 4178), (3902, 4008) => 1.46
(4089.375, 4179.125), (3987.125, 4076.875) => 1.07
